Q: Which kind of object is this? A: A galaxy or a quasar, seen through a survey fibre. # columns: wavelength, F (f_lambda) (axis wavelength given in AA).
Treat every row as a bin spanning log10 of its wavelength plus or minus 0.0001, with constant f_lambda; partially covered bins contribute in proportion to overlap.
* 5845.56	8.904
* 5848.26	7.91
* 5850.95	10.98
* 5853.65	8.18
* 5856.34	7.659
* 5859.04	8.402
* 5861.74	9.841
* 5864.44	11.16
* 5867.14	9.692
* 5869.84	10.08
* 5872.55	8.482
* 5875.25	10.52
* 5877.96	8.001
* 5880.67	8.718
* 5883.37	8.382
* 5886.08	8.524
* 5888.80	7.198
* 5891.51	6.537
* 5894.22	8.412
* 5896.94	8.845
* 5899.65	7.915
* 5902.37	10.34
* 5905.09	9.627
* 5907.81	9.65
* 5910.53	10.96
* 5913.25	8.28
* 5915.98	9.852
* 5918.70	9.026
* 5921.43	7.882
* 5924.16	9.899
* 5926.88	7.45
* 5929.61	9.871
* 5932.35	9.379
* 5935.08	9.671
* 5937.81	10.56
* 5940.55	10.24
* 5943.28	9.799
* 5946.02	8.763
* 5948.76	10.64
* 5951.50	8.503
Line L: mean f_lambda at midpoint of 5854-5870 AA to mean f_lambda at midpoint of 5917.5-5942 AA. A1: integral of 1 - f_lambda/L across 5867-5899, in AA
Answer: 2.7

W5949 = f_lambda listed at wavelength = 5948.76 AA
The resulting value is 10.64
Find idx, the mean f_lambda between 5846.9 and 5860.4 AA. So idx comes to 8.62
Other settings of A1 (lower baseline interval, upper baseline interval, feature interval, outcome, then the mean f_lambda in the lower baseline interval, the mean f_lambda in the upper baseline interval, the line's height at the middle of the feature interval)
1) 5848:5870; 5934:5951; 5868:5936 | 4.8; 9.35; 9.88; 9.62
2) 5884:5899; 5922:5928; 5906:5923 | -1.8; 7.93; 8.63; 8.41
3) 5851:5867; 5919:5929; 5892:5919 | -1.4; 9.25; 8.59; 8.78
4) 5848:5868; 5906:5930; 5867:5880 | 0.0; 9.29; 9.19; 9.26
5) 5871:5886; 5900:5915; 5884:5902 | 2.3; 8.81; 9.64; 9.23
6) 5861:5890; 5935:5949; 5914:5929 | 1.3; 9.14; 9.92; 9.68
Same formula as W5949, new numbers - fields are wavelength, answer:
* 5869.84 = 10.08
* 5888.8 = 7.198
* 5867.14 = 9.692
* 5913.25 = 8.28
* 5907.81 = 9.65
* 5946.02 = 8.763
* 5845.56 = 8.904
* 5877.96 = 8.001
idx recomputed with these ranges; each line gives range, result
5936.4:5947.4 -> 9.84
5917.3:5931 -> 8.83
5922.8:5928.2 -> 8.7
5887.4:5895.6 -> 7.38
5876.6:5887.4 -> 8.41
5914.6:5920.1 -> 9.42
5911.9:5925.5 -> 8.98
